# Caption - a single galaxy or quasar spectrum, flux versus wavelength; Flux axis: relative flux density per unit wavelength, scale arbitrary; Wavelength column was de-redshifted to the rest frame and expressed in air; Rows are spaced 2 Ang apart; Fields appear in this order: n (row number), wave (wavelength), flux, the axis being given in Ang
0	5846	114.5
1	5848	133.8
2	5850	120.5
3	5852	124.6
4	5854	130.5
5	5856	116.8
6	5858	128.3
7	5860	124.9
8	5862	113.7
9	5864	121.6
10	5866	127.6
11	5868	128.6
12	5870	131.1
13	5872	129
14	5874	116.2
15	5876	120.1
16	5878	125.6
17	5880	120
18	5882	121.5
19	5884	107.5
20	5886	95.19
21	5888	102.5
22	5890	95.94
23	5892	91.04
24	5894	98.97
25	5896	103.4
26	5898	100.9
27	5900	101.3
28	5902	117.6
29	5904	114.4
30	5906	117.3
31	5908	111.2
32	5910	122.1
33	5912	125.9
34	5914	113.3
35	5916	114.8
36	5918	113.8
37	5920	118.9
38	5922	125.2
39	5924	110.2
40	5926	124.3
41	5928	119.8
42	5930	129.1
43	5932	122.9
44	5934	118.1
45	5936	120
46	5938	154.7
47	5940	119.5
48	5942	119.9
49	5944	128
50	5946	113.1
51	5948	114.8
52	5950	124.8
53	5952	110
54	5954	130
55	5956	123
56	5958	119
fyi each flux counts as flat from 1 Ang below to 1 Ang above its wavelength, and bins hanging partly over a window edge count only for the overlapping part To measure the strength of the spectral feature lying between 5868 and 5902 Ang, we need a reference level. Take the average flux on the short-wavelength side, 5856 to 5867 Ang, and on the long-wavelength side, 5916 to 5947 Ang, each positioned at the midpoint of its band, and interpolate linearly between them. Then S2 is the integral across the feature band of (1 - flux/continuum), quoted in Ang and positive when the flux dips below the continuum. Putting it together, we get 3.3 Ang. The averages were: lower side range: 123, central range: 111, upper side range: 122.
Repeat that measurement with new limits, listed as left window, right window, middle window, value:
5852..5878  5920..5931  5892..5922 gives 2.5 Ang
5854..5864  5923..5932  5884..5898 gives 2.6 Ang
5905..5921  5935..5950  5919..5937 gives 0.0 Ang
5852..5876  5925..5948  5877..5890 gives 1.4 Ang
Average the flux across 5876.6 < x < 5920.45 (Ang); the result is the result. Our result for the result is 111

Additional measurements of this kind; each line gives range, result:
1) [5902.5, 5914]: 118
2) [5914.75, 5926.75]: 118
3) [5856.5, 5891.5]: 118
